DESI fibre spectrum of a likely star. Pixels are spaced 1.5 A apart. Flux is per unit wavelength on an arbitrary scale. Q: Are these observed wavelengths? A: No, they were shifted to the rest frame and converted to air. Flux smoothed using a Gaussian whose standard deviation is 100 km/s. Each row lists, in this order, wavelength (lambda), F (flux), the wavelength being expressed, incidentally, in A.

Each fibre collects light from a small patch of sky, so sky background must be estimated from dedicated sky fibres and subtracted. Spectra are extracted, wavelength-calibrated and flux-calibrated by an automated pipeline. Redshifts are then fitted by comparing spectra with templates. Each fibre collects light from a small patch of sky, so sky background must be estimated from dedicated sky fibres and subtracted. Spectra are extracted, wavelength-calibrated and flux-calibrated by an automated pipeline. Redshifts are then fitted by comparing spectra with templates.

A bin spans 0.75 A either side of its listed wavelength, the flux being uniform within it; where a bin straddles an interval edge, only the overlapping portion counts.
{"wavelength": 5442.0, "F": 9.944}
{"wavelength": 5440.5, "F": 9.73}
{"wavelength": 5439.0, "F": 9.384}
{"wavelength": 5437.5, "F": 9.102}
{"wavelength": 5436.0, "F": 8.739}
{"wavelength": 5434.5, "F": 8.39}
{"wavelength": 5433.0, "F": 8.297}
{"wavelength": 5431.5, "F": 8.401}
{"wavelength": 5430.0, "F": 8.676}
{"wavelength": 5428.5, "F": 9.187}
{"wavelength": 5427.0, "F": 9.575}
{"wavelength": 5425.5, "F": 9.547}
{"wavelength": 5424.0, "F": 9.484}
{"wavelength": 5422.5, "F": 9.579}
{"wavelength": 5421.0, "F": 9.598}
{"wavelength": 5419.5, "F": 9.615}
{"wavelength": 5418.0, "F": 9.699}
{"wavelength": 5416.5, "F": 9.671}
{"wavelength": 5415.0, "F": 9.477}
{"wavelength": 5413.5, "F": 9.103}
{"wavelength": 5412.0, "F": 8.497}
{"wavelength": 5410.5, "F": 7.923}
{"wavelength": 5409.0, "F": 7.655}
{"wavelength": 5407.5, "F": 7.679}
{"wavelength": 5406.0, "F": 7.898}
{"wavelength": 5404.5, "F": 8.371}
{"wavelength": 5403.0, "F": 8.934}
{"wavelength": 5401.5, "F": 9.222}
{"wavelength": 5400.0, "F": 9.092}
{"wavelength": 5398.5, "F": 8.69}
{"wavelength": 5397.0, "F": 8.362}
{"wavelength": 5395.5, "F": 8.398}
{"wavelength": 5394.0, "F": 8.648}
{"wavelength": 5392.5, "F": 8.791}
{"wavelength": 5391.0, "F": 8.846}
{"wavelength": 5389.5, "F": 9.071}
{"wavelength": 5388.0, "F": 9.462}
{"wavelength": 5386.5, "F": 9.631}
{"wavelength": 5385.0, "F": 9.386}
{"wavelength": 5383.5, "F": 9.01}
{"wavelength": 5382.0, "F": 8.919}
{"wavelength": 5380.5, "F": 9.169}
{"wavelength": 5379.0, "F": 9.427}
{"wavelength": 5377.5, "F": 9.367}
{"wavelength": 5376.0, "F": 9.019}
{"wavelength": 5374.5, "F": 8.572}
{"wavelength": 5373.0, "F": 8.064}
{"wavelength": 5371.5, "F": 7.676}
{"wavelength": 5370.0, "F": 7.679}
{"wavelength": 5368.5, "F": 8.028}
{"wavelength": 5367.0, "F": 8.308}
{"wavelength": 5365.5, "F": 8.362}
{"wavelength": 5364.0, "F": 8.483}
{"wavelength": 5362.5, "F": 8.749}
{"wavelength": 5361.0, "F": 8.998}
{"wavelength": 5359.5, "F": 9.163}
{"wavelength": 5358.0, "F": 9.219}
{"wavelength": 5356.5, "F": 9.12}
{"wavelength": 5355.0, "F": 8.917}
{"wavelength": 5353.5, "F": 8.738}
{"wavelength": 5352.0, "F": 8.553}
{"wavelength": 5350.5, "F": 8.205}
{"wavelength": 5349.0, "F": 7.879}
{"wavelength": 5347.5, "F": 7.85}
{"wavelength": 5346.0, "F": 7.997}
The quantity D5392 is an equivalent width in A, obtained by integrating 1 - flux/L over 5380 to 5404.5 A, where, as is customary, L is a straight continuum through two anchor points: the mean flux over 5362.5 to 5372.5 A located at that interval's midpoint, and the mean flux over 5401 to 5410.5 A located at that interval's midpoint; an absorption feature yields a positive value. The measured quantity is -2.2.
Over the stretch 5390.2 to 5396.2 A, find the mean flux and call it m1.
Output 8.68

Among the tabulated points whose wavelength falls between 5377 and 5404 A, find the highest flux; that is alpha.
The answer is 9.631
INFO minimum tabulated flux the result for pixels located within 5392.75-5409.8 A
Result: 7.655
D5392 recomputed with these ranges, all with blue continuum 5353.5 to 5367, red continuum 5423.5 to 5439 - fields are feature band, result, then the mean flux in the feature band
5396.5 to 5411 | 0.84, 8.39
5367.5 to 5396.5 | 0.27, 8.79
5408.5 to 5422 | -0.20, 9.06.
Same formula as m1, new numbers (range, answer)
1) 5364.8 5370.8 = 8.09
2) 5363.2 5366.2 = 8.43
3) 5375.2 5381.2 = 9.24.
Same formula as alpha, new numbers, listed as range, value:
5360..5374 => 8.998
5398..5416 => 9.477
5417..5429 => 9.699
